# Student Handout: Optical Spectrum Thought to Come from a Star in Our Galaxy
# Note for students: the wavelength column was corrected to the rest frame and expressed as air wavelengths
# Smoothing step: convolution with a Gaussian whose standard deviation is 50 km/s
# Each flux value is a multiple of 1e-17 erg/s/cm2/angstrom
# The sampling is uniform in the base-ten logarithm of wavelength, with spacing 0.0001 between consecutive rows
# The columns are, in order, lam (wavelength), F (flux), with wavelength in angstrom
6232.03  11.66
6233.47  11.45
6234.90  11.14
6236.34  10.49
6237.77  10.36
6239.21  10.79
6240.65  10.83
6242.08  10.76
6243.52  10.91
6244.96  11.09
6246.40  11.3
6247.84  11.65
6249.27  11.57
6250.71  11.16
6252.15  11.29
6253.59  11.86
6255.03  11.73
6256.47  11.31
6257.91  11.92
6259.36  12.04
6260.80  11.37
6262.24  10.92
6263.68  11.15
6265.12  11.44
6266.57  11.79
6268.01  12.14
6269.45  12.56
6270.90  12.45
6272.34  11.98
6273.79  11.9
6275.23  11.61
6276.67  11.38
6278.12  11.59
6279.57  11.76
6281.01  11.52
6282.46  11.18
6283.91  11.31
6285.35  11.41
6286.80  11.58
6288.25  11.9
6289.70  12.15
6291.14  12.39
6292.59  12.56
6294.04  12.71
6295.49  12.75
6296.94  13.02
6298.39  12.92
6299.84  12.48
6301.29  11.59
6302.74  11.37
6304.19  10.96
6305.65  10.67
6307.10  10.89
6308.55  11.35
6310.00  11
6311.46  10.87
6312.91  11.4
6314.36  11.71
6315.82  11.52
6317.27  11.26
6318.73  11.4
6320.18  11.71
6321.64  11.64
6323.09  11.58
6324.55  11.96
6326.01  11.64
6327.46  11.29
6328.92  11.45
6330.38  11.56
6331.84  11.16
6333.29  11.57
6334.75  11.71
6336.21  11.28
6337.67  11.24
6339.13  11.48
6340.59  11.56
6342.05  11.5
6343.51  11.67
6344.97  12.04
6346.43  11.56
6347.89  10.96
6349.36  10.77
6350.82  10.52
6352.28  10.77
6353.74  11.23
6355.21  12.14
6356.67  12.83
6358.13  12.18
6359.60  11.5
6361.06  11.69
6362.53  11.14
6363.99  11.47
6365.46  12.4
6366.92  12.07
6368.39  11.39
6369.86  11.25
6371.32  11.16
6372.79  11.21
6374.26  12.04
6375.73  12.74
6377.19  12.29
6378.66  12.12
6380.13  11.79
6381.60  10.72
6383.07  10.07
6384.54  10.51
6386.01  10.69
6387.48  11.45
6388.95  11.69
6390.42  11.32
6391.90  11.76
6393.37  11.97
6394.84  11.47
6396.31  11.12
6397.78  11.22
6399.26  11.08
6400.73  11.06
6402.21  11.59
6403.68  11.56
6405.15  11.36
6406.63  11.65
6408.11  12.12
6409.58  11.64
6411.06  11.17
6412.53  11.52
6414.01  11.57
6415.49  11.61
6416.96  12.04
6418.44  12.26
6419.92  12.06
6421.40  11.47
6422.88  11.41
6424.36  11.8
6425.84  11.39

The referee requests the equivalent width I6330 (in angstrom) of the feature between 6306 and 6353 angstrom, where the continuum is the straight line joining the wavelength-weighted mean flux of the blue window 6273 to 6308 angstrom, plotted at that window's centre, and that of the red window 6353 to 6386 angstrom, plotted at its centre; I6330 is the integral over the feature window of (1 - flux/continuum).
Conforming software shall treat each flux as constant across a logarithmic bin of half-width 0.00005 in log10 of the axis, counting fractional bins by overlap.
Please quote 1.4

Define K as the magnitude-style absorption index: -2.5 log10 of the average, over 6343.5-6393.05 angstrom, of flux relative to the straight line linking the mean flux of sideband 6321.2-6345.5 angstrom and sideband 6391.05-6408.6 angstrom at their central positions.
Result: 0.00 mag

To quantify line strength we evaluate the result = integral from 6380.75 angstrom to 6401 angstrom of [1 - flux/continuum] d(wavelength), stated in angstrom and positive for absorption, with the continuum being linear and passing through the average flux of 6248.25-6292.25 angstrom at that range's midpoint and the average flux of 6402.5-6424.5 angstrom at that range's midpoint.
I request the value 0.9 angstrom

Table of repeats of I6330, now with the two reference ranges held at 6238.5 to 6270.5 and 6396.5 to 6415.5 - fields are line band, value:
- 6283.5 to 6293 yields -0.4 angstrom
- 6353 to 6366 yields -0.4 angstrom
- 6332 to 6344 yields 0.0 angstrom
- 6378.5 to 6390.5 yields 0.4 angstrom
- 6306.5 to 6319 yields 0.2 angstrom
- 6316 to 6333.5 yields -0.1 angstrom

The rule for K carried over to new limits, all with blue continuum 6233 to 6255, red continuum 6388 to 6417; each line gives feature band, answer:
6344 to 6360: -0.01 mag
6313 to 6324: -0.02 mag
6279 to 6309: -0.06 mag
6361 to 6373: -0.01 mag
